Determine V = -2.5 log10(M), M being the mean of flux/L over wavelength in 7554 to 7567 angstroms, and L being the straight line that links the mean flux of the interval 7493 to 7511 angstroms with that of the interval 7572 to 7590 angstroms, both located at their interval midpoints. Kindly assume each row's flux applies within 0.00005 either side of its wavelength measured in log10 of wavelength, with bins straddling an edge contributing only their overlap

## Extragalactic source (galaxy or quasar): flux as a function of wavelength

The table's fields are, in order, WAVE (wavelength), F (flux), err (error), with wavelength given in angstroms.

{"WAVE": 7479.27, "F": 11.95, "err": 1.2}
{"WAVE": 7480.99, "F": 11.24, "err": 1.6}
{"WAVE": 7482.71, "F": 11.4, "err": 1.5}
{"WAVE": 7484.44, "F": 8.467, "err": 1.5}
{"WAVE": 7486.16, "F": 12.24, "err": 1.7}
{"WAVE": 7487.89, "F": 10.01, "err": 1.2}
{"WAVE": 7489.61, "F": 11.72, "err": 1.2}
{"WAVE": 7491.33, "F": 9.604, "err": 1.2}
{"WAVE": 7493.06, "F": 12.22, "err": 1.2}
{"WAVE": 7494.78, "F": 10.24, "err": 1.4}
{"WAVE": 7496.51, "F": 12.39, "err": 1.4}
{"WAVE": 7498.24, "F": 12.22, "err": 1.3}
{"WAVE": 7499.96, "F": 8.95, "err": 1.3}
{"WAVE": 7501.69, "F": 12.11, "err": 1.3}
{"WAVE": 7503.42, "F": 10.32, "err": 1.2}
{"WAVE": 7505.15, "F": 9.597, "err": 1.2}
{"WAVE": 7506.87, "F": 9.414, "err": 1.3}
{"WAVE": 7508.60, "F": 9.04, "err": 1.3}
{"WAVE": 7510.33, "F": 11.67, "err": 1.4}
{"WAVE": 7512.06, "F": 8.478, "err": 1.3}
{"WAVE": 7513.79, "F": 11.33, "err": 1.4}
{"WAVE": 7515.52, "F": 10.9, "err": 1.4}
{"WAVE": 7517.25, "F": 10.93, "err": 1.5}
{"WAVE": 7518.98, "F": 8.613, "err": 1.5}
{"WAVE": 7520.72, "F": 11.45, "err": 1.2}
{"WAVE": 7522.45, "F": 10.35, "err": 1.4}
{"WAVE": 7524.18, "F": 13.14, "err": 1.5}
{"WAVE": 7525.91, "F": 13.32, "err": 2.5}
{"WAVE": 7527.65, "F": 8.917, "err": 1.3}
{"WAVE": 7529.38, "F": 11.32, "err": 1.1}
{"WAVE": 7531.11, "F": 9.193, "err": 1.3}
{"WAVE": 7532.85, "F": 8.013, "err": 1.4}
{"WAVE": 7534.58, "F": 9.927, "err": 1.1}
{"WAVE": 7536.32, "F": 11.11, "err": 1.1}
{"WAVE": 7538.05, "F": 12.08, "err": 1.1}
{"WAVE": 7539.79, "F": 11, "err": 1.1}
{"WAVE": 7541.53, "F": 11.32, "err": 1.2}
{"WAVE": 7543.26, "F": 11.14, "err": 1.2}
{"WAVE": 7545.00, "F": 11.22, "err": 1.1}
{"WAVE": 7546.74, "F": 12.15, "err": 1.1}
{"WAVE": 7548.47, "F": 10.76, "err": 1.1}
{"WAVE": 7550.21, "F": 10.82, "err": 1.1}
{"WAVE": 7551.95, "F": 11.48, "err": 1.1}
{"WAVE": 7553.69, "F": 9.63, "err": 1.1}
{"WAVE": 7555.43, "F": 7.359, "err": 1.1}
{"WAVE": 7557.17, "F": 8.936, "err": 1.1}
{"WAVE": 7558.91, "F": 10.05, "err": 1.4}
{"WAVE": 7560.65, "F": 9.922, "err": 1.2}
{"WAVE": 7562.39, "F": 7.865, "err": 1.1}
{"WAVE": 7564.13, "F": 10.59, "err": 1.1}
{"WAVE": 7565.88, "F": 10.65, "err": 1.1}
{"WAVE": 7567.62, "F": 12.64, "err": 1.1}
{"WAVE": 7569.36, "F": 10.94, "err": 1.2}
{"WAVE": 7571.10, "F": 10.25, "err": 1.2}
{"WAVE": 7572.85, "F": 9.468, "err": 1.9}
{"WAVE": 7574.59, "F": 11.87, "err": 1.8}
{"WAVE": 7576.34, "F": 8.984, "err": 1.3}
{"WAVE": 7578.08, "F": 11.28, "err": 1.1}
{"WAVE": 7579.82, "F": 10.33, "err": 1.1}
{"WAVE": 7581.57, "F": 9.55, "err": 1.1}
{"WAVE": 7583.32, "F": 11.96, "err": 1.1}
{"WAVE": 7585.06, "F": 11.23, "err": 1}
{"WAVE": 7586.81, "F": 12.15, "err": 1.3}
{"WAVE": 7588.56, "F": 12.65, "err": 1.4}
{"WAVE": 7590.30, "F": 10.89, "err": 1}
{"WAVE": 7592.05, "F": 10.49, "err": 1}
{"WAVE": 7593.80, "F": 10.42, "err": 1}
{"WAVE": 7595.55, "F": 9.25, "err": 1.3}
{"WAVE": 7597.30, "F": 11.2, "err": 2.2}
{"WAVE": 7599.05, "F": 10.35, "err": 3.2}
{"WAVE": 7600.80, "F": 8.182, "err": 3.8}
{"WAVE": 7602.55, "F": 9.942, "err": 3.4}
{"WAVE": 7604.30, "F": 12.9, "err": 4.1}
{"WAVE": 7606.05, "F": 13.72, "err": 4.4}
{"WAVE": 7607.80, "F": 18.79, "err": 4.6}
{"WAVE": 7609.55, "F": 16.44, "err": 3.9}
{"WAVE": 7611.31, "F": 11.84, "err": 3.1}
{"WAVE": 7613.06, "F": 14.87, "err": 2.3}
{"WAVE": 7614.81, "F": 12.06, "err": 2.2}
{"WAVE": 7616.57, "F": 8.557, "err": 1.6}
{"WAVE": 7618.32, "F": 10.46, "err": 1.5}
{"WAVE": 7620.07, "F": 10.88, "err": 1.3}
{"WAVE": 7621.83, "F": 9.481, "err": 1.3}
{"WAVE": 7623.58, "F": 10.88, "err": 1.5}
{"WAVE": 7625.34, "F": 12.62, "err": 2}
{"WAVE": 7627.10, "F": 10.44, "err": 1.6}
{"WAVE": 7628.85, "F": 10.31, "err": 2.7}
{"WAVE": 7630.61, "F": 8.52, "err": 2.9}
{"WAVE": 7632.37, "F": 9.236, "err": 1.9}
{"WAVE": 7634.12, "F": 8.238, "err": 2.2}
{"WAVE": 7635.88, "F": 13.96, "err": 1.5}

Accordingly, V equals 0.16 mag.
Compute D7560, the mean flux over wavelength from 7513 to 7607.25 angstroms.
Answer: 10.7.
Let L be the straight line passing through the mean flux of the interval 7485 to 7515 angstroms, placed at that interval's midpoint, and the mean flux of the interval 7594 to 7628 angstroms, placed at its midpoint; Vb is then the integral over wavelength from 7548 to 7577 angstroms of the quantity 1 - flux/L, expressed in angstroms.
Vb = 2.9 angstroms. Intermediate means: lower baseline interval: 10.7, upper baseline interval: 11.7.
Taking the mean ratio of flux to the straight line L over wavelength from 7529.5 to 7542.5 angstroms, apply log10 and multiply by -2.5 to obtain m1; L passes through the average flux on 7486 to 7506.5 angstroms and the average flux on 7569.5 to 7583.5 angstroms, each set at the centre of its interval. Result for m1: 0.02 mag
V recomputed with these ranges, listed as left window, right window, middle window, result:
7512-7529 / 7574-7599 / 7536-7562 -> 0.03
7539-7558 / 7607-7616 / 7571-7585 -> 0.18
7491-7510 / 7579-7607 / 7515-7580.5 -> 0.03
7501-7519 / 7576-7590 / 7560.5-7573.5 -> 0.06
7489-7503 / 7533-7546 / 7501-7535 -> 0.07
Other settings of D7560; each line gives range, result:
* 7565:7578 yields 10.7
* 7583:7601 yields 10.9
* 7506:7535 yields 10.4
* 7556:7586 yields 10.4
